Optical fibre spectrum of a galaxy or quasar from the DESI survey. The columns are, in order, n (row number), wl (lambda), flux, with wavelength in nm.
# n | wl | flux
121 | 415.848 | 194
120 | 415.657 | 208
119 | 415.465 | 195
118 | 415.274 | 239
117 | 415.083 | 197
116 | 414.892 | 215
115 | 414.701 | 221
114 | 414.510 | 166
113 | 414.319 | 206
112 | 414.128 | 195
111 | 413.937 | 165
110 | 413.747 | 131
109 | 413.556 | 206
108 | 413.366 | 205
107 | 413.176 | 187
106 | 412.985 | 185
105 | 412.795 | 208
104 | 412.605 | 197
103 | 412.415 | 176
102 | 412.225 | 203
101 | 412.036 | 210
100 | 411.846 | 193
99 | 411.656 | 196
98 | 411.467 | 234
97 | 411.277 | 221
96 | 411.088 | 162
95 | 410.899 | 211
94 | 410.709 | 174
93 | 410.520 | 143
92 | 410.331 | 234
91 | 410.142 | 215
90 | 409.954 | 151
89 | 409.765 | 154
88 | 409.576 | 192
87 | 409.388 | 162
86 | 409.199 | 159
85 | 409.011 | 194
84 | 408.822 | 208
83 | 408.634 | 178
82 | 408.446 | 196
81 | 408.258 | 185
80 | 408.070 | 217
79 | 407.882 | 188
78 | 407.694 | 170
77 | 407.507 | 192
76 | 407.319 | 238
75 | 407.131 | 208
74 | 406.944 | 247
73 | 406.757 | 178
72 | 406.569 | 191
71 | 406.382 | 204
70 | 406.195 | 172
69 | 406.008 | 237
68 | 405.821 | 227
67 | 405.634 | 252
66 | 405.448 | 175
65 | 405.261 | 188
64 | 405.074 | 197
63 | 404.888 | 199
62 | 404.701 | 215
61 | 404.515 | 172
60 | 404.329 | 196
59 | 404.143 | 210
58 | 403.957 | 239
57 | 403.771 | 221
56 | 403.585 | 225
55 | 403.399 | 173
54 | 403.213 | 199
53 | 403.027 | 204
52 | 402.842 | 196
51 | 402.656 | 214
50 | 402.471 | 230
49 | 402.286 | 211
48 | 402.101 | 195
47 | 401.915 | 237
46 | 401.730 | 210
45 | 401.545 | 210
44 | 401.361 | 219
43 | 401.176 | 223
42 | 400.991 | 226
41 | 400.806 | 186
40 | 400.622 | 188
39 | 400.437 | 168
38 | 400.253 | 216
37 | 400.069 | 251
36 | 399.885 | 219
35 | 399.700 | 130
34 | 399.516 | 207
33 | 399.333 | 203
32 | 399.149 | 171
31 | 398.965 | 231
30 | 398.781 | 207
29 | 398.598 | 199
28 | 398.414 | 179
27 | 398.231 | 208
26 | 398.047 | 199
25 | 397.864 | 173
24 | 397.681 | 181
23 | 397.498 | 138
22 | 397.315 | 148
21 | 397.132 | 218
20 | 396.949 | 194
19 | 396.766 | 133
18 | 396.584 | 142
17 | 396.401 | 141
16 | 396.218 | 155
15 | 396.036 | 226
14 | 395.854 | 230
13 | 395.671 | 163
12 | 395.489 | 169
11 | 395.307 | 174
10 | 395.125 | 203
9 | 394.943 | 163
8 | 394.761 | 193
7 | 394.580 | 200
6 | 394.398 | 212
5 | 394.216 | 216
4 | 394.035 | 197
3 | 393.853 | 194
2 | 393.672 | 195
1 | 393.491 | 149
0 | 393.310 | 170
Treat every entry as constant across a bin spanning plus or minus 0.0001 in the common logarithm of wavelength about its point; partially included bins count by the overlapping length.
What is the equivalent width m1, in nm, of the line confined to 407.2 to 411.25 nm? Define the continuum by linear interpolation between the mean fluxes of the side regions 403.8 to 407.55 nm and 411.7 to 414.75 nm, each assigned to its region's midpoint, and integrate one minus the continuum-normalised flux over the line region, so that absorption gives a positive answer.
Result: 0.24 nm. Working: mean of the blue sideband 207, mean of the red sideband 190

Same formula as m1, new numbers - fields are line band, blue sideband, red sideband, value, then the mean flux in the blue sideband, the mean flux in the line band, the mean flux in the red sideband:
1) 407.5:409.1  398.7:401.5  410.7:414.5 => 0.04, 203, 192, 193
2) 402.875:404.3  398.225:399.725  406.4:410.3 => -0.11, 195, 209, 192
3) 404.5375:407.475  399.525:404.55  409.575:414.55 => -0.11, 207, 207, 190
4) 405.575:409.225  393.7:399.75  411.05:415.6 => -0.18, 185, 202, 197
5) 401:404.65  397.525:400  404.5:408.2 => -0.22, 192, 210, 204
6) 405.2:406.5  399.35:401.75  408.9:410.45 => -0.11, 204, 208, 182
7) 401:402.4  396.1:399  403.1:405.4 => -0.17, 177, 216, 202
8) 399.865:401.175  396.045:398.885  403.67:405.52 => -0.15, 176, 208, 202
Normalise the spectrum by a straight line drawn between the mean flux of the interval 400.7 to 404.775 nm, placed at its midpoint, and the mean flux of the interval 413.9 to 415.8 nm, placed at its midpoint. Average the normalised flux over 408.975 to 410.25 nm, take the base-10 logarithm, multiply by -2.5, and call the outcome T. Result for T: 0.171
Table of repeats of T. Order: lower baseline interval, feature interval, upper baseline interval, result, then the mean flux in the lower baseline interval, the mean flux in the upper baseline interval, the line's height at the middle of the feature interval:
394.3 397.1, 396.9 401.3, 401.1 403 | 0.023 mag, 181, 214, 199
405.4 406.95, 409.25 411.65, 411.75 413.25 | 0.065 mag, 208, 195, 199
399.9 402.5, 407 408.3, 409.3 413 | -0.017 mag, 212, 191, 199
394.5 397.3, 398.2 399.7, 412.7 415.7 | -0.081 mag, 179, 195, 182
